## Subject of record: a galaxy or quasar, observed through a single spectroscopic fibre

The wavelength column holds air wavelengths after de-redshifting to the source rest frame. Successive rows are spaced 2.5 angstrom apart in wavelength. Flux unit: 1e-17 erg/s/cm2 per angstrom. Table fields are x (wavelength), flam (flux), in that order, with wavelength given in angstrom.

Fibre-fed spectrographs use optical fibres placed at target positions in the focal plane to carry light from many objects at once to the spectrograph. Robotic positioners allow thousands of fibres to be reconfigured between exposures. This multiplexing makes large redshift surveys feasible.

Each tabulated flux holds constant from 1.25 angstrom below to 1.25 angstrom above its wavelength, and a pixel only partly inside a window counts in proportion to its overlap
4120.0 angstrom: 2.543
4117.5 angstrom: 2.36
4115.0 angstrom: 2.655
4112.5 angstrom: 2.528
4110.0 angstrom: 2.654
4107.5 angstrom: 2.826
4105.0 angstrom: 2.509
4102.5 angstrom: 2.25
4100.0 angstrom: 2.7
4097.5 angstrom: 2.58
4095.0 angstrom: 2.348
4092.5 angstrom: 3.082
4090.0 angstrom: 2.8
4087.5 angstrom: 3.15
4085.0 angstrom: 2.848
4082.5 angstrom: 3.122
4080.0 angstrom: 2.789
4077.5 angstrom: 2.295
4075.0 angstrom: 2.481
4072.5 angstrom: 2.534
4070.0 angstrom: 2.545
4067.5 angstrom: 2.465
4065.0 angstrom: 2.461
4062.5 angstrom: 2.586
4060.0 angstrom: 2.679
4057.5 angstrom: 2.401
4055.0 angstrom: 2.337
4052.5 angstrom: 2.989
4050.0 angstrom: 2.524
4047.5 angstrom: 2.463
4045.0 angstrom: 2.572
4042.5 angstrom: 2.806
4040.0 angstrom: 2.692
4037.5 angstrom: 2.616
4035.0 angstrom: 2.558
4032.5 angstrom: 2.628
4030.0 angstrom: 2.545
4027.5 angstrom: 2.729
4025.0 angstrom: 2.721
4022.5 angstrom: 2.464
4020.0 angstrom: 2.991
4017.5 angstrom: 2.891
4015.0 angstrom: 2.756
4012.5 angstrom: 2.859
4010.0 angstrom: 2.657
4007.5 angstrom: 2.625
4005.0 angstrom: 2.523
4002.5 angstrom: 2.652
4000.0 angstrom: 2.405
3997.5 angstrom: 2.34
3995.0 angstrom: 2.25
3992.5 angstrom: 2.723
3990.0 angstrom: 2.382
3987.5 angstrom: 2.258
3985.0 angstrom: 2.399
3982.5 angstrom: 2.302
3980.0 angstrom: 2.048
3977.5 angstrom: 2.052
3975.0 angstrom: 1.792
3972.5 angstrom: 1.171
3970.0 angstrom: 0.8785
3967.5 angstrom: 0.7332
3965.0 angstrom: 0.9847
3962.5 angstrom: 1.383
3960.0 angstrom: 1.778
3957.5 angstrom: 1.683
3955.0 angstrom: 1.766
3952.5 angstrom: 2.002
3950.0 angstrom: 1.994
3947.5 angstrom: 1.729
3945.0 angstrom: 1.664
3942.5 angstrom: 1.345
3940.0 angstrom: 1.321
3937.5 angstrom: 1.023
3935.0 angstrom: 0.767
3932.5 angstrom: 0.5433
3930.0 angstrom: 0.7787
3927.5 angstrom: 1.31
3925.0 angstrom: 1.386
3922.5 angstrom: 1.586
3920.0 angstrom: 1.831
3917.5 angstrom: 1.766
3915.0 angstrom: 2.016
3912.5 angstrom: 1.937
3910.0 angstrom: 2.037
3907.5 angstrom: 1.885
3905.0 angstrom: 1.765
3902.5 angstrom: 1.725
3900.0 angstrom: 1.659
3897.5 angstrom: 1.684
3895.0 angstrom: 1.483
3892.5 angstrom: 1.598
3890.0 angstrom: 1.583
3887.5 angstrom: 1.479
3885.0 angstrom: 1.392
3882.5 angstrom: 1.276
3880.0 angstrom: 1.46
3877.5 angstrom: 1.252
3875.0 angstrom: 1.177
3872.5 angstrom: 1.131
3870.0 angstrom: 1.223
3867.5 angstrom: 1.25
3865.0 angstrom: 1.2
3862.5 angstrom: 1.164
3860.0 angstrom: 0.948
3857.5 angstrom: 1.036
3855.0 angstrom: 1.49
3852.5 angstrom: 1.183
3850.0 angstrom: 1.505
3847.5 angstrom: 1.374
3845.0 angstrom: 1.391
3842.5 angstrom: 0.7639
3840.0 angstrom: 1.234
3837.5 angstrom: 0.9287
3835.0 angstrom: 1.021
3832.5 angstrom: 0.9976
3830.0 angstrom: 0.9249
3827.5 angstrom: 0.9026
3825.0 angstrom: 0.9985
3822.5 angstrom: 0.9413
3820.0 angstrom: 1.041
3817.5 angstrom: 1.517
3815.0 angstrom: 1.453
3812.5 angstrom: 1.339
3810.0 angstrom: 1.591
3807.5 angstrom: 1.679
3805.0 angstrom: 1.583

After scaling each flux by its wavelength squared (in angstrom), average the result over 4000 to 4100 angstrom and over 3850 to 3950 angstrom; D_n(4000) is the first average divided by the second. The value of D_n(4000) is 2.0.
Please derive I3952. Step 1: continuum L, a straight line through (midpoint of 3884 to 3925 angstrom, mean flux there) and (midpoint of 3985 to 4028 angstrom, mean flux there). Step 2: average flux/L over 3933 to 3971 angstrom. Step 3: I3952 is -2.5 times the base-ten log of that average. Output 0.46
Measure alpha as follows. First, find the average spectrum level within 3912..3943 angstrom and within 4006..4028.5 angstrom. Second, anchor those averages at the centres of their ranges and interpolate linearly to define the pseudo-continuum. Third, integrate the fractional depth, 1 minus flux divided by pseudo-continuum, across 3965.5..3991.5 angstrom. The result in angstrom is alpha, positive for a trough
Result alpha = 4.6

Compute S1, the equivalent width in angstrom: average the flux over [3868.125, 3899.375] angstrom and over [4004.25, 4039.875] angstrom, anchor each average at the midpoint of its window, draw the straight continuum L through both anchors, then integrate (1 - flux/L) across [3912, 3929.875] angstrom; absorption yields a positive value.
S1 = 1.1 angstrom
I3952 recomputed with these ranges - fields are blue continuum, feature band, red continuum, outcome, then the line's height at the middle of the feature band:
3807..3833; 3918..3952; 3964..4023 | 0.36 mag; 1.88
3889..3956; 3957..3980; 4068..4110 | 0.31 mag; 1.87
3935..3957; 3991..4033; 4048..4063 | -0.21 mag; 2.17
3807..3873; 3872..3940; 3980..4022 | 0.18 mag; 1.75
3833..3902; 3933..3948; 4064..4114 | 0.36 mag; 1.74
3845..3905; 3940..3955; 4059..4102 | 0.07 mag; 1.83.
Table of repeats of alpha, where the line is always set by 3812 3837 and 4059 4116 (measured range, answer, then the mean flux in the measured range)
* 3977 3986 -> -0.8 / 2.21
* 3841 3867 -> 1.3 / 1.21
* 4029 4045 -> -1.9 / 2.64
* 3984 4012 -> -4.8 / 2.48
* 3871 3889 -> 1.5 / 1.31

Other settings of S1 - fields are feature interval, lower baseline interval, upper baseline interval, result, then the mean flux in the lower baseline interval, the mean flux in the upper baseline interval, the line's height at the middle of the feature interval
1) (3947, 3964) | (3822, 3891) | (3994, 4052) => 2.4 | 1.19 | 2.63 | 2.04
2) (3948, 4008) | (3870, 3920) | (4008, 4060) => 7.8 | 1.59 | 2.66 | 2.23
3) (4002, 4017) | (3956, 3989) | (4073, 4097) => -5.0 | 1.66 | 2.76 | 2.02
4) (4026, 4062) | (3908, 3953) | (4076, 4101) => -3.0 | 1.5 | 2.77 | 2.41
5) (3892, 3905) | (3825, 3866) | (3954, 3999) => -2.1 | 1.12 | 1.83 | 1.41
